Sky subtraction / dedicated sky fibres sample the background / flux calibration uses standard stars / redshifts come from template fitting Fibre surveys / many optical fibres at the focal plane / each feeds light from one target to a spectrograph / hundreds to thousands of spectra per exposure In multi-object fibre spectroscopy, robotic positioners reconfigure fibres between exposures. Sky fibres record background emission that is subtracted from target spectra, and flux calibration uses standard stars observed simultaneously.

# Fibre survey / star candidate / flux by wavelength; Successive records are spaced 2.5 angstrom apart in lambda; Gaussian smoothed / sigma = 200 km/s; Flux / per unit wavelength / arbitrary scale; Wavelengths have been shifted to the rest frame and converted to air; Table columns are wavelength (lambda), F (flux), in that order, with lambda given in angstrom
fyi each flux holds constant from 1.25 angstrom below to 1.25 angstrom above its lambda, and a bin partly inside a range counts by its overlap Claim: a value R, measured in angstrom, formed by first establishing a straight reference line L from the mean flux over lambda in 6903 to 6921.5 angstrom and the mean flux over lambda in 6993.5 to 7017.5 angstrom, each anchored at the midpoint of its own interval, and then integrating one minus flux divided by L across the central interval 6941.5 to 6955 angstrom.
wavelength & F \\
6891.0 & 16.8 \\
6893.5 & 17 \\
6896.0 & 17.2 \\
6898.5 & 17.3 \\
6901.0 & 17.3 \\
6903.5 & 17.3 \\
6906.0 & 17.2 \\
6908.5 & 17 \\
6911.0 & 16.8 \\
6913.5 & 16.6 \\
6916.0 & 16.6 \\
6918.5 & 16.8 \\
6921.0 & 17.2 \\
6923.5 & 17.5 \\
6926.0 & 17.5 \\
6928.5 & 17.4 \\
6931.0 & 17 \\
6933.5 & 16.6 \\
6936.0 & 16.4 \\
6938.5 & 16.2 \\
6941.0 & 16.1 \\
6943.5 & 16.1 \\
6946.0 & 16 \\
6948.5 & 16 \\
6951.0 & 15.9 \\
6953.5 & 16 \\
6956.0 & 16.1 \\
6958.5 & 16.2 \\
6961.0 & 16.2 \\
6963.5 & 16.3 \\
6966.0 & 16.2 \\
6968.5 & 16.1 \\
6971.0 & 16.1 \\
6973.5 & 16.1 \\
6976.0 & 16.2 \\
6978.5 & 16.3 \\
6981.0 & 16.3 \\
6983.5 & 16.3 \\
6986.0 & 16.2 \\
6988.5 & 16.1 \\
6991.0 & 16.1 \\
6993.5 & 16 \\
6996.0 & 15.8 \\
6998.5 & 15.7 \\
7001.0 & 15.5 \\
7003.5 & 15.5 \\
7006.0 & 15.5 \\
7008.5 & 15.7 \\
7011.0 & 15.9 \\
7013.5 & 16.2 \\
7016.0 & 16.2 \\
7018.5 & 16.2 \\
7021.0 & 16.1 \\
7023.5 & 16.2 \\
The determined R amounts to 0.4 angstrom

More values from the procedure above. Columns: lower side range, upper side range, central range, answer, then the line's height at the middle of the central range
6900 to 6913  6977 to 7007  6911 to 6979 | 0.5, 16.6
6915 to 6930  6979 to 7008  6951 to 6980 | 0.5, 16.4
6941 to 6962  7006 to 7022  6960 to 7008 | 0.0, 16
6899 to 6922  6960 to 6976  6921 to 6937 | -0.3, 16.7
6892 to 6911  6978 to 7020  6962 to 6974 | 0.1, 16.3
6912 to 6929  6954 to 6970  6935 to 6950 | 0.4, 16.6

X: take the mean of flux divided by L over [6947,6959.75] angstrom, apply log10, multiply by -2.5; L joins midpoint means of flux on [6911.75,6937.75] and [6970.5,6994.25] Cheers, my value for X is 0.035 mag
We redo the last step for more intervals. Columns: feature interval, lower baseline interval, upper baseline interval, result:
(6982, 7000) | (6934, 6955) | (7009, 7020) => 0.01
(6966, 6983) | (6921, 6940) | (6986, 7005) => 0.00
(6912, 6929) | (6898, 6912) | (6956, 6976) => -0.01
